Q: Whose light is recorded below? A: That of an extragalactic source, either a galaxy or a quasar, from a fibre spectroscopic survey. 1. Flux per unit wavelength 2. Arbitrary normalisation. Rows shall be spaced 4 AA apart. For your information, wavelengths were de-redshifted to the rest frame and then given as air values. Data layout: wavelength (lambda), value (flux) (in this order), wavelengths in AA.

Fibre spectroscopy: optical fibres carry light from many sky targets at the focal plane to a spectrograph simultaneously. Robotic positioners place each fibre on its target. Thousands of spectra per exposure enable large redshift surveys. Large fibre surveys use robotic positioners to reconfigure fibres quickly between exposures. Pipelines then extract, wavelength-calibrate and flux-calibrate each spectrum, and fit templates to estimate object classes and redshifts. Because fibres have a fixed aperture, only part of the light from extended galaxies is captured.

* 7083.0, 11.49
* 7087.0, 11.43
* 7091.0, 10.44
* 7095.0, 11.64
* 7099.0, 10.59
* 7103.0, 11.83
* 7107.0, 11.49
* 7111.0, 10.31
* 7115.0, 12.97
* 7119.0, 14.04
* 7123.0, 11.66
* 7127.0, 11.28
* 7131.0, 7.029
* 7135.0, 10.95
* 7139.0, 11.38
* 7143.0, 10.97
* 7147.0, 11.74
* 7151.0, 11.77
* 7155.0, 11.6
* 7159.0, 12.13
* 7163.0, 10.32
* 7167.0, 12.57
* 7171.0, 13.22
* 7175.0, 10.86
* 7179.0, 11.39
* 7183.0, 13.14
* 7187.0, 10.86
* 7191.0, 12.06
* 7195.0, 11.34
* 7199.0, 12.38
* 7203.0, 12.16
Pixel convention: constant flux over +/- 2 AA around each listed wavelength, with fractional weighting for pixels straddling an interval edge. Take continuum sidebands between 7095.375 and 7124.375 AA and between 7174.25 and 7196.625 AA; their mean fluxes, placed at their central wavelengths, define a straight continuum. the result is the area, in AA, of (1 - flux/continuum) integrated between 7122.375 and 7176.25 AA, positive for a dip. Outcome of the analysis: 2.3 AA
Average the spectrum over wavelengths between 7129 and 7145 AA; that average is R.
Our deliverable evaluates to 10.1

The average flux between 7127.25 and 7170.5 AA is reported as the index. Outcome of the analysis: 11.1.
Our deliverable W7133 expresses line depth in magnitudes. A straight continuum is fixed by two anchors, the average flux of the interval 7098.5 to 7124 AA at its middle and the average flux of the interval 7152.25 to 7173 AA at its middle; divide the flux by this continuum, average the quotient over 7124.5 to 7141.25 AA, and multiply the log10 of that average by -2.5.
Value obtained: 0.17 mag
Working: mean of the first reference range 11.9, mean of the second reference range 12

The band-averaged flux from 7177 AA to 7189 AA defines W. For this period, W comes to 11.8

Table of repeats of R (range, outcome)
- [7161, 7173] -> 12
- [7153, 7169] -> 11.7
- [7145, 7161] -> 11.8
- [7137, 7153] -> 11.5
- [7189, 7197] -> 11.7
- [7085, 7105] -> 11.2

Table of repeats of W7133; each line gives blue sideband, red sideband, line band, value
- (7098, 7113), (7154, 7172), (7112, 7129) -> -0.10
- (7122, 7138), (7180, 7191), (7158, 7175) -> -0.05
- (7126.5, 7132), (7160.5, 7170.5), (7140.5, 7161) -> -0.10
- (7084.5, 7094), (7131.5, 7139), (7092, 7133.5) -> -0.06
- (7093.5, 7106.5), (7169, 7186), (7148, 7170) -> 0.01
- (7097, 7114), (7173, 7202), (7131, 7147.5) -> 0.07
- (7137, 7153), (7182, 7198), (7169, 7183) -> -0.03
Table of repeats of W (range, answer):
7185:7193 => 11.5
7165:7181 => 12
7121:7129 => 11.5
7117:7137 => 11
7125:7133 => 9.15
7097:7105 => 11.2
